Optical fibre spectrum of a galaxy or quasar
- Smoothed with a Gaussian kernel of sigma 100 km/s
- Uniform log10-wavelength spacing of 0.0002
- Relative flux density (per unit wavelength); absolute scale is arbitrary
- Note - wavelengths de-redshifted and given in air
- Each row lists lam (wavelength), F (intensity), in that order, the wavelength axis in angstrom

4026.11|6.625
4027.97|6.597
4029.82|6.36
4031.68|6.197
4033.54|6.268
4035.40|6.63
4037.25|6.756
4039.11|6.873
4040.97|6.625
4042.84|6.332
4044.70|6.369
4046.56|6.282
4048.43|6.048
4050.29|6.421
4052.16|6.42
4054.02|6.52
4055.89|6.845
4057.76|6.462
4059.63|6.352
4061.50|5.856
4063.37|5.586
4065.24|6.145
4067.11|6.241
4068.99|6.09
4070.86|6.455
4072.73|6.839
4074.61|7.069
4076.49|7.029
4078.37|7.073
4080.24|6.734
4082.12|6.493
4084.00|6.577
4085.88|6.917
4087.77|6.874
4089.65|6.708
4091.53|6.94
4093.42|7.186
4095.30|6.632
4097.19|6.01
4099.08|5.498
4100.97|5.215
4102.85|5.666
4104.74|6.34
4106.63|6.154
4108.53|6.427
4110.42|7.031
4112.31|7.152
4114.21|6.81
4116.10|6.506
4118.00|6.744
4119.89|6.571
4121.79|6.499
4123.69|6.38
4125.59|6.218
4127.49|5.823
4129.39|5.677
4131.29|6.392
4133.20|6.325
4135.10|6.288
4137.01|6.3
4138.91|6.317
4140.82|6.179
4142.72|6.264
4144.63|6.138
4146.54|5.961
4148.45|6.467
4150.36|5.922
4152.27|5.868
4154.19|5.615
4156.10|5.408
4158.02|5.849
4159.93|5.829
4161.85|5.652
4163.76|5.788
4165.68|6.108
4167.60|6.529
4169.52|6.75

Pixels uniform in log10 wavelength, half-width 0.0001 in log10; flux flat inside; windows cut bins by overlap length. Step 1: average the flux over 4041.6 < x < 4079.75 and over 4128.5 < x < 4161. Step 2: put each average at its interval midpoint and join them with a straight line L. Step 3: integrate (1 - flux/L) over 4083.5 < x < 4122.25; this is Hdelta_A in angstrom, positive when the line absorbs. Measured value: -1.6 angstrom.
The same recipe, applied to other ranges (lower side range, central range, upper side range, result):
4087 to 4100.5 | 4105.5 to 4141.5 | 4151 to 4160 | -1.72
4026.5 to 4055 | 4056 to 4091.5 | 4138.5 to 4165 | -1.41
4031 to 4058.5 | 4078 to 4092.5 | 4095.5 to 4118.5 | -0.96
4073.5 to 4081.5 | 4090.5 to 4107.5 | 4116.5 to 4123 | 1.47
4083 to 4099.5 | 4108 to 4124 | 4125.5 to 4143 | -0.83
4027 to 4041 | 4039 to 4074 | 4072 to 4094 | 1.74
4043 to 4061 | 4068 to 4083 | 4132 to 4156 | -0.95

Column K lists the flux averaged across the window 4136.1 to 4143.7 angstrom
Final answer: 6.27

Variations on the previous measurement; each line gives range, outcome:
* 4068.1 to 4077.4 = 6.7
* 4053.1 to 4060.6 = 6.54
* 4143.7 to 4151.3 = 6.12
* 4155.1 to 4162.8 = 5.68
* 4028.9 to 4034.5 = 6.27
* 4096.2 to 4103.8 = 5.6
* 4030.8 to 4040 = 6.55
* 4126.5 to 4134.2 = 6.06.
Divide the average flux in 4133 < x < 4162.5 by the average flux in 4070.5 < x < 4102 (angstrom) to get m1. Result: 0.9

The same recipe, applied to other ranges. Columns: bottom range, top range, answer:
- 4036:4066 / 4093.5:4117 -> 0.99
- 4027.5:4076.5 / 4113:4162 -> 0.96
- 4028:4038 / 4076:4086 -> 1.05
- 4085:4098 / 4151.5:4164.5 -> 0.85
